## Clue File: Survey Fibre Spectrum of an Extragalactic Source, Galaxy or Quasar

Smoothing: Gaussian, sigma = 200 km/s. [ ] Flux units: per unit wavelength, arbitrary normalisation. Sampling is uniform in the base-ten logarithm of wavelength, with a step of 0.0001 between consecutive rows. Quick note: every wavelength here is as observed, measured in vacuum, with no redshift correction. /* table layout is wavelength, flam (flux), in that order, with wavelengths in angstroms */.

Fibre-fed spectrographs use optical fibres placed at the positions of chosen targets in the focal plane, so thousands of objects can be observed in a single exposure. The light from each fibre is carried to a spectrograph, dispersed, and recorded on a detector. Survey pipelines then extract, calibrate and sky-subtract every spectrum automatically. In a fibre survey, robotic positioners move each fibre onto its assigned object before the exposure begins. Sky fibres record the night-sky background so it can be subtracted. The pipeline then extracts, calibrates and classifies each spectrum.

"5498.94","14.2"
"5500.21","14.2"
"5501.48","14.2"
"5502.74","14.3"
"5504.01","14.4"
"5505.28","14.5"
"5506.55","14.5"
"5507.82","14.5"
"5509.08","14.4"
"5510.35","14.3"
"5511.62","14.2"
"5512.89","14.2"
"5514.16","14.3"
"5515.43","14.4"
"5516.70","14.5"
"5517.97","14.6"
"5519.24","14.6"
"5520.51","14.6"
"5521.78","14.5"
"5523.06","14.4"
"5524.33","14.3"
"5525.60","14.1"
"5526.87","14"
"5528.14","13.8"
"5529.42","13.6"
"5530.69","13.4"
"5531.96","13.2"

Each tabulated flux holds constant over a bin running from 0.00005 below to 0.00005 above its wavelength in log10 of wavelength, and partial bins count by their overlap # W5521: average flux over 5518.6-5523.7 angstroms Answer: 14.5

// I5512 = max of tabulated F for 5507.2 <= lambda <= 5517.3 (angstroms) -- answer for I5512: 14.5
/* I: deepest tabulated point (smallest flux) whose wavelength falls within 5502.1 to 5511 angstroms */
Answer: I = 14.3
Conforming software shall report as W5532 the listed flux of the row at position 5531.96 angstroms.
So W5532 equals 13.2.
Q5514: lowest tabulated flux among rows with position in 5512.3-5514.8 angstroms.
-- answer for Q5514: 14.2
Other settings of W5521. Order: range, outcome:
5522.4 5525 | 14.3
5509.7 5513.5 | 14.2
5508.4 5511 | 14.4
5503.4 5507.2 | 14.4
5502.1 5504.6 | 14.4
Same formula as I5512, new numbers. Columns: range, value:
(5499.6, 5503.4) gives 14.3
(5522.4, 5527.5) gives 14.4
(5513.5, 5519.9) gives 14.6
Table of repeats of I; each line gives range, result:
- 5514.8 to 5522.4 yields 14.4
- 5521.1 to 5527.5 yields 14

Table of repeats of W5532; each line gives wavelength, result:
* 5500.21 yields 14.2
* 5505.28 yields 14.5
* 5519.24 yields 14.6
